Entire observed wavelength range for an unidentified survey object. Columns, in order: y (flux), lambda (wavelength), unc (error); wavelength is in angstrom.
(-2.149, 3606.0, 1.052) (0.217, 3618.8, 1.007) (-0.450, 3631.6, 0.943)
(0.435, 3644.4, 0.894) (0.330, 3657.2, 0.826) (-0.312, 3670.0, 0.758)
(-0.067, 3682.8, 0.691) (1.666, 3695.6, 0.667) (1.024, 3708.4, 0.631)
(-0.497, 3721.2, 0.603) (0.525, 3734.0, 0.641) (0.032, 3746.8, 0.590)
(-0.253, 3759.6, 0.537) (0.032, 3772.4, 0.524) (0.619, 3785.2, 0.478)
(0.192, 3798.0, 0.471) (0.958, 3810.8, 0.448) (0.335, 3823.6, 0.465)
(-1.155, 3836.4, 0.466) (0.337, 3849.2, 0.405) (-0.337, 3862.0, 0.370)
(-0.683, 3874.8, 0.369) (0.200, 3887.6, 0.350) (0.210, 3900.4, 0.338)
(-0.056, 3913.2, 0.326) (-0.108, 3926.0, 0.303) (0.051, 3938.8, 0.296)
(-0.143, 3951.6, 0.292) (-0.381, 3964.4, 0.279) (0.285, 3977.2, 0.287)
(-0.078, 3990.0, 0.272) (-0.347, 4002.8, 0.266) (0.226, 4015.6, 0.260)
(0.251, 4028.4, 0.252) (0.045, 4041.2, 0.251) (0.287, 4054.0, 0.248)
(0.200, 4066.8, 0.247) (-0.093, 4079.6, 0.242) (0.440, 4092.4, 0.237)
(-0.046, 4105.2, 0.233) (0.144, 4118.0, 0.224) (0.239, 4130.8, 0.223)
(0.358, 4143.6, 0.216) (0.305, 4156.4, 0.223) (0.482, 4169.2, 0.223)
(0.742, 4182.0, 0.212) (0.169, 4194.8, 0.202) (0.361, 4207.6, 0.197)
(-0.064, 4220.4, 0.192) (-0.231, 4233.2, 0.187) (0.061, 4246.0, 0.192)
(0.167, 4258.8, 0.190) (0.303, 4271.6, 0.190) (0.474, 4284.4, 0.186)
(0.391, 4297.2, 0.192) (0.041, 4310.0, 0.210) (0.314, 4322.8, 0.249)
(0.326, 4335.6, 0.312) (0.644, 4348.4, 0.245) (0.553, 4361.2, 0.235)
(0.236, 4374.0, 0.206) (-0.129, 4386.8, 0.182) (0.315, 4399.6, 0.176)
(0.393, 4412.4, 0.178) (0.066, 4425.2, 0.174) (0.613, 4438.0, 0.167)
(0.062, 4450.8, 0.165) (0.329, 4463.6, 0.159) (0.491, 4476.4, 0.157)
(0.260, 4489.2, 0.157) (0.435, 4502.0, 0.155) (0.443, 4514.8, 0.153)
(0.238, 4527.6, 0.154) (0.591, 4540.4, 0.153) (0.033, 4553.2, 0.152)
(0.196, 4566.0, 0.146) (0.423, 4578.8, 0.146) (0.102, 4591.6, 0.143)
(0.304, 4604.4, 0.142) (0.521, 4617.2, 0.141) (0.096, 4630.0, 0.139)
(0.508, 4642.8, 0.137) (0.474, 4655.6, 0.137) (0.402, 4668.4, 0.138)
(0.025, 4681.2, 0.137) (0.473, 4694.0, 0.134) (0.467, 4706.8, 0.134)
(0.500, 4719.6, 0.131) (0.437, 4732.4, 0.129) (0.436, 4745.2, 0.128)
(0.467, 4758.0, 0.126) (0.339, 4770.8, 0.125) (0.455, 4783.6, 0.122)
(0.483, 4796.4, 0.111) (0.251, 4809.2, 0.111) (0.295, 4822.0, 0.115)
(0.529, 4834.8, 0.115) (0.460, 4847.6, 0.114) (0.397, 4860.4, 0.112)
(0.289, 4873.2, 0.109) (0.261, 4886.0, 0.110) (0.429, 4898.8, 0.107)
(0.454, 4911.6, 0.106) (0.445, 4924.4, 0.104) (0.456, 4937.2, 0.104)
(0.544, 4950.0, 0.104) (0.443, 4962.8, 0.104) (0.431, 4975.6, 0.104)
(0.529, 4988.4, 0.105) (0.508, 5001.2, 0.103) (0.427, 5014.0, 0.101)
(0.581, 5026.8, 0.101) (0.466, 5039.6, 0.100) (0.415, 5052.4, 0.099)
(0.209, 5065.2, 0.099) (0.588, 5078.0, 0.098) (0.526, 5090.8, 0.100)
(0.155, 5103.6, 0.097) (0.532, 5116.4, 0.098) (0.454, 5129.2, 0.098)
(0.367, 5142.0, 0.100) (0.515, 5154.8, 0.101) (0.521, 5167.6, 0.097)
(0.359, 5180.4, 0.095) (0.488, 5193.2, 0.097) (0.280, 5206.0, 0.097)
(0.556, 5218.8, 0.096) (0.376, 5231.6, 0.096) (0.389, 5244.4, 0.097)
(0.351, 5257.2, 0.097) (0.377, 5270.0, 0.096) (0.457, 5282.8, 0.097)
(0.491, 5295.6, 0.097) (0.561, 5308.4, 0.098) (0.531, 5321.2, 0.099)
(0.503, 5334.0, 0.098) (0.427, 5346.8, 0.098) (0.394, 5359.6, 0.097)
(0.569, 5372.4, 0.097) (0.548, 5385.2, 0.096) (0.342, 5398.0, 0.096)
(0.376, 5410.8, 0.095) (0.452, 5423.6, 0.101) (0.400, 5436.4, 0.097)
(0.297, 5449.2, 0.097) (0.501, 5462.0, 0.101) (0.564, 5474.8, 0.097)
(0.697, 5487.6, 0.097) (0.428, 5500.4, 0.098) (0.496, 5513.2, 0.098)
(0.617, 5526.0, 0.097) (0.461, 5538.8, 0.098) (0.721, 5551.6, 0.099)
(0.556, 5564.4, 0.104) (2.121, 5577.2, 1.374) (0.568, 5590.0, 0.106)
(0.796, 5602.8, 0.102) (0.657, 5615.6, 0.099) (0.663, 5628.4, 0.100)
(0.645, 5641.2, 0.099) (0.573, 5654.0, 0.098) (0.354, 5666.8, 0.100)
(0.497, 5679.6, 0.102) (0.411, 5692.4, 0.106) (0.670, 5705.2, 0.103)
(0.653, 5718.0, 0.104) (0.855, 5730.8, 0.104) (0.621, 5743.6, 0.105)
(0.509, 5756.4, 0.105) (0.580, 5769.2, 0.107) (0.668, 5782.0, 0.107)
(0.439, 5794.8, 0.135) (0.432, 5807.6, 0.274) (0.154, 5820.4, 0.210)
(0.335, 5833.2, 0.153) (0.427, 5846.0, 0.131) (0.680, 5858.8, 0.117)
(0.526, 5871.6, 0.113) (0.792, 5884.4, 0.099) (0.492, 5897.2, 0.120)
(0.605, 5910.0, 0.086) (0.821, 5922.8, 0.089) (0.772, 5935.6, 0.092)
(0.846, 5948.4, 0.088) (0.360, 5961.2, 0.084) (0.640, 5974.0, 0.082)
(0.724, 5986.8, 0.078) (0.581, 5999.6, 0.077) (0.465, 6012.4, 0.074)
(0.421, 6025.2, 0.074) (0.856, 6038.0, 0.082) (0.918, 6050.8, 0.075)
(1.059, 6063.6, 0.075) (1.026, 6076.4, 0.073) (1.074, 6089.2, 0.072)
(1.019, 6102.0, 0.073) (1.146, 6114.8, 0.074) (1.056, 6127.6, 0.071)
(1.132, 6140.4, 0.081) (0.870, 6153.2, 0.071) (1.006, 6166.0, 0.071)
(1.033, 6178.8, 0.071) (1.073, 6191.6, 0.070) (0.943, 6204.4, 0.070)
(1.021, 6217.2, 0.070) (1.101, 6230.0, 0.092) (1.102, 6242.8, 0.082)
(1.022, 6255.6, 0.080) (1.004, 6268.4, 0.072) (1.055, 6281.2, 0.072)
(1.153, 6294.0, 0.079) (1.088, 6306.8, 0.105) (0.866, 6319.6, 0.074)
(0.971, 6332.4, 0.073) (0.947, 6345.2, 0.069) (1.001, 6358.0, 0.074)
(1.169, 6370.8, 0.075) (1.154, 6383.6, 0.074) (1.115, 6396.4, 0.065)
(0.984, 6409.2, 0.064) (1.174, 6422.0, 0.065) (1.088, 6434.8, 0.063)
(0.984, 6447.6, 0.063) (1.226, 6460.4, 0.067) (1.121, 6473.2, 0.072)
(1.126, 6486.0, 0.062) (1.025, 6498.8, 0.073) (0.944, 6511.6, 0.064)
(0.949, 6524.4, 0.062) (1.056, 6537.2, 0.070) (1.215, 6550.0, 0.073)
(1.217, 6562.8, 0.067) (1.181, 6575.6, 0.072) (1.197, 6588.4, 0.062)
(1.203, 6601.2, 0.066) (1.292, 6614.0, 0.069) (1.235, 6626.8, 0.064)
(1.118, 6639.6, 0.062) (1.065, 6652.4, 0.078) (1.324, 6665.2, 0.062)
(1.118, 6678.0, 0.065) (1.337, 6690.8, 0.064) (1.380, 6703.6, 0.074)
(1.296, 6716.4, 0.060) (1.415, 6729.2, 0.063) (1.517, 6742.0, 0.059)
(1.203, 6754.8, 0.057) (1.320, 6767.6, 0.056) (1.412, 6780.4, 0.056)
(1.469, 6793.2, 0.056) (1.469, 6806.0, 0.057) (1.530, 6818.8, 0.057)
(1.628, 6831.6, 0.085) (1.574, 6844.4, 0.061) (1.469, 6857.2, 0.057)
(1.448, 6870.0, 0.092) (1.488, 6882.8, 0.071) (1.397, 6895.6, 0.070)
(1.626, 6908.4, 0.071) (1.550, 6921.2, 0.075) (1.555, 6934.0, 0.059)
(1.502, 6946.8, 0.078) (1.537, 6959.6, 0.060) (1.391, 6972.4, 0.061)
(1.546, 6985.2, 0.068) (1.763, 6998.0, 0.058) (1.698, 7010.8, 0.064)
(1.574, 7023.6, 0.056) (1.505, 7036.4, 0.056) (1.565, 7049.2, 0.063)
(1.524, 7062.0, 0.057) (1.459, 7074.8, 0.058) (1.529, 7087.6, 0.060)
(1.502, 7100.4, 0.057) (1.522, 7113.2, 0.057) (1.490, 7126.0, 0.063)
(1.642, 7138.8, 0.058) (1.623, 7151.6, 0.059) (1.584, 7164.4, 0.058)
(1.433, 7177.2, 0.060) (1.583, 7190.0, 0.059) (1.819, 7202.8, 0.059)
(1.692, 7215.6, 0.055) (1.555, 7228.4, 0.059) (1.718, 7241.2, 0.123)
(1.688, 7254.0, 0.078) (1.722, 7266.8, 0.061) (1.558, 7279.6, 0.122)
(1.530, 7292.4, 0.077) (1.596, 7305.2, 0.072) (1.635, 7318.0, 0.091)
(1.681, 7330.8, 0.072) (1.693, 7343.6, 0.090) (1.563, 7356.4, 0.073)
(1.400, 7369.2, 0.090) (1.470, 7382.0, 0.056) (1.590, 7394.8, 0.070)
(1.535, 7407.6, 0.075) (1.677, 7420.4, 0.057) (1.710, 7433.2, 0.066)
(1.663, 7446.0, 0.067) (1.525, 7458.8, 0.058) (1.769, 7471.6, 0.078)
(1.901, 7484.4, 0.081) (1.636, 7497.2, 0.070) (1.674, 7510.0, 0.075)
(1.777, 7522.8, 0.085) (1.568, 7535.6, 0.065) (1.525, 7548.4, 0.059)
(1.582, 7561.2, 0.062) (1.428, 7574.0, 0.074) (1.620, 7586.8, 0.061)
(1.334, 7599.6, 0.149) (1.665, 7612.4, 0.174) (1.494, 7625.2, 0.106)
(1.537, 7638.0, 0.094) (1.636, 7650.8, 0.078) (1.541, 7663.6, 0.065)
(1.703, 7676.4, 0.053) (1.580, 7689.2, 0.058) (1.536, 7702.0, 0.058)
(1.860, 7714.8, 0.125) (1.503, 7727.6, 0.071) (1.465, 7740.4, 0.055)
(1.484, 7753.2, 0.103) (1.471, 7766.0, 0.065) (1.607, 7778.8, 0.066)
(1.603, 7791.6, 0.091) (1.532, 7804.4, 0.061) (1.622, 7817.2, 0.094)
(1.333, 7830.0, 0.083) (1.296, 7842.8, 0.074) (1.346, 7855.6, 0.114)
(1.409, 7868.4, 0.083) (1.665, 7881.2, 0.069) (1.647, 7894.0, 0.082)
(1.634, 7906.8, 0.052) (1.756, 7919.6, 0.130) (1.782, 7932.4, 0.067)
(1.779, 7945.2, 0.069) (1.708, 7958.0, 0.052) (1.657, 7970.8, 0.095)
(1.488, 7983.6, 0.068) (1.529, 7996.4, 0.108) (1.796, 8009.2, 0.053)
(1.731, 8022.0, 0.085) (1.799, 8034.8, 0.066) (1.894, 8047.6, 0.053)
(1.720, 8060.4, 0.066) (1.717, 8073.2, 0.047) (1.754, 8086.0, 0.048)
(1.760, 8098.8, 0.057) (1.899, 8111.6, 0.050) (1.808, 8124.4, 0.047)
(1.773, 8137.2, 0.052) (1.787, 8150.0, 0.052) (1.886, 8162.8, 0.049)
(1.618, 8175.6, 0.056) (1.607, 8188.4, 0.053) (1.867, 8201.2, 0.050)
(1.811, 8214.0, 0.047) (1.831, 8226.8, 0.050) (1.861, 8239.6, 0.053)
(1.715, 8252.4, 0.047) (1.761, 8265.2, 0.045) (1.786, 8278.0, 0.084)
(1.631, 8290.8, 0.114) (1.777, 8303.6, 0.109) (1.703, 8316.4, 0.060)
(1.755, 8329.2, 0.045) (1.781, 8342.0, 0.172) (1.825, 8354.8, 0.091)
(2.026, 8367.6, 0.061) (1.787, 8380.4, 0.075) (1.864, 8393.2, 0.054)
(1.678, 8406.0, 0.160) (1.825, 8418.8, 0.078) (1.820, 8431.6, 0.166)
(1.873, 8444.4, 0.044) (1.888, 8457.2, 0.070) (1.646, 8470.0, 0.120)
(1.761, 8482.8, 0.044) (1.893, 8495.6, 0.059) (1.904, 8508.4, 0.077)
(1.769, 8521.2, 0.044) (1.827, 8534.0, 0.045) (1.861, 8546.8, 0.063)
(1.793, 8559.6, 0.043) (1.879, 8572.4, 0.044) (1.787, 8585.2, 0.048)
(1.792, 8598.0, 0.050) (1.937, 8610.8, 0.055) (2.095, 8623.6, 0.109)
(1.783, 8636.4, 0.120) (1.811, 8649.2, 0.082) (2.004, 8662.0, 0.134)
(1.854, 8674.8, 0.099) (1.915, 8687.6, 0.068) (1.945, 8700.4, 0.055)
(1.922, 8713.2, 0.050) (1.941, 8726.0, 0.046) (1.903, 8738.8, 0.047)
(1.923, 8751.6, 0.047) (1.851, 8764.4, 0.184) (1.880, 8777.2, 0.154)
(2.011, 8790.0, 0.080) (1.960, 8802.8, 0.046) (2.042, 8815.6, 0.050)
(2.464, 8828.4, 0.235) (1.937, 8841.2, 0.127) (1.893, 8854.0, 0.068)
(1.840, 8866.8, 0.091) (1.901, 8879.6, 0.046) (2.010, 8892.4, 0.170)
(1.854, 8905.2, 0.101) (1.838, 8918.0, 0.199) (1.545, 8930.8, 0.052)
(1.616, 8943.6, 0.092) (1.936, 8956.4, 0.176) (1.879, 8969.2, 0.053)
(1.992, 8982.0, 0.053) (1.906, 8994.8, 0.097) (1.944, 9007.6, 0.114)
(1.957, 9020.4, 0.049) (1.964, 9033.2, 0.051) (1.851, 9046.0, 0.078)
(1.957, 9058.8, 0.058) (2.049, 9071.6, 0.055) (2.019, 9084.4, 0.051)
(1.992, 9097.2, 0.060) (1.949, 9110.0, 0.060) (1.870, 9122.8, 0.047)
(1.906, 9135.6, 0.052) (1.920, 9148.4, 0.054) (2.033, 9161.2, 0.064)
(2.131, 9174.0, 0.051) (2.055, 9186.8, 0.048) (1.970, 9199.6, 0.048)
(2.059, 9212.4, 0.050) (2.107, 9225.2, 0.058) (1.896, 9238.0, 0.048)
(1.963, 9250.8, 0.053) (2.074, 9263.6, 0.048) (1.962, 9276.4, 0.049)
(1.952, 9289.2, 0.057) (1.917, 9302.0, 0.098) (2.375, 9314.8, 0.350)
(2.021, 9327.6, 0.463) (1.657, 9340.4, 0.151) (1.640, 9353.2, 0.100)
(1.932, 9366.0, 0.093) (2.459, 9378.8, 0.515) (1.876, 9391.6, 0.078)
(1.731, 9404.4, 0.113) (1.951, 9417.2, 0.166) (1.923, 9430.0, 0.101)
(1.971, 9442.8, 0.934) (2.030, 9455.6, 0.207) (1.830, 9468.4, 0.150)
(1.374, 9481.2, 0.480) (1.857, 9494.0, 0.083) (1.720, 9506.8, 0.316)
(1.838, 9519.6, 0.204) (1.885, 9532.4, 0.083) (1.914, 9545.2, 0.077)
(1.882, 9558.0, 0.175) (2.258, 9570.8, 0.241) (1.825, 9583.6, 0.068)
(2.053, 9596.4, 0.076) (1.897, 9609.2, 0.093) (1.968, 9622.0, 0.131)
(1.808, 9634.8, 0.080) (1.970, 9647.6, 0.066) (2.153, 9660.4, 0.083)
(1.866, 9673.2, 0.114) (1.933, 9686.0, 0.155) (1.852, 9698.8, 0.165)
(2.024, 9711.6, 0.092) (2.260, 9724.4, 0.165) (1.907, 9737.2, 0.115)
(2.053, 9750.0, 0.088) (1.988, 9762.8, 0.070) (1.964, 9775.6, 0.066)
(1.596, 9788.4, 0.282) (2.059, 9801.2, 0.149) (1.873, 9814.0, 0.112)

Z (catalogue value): 0.515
